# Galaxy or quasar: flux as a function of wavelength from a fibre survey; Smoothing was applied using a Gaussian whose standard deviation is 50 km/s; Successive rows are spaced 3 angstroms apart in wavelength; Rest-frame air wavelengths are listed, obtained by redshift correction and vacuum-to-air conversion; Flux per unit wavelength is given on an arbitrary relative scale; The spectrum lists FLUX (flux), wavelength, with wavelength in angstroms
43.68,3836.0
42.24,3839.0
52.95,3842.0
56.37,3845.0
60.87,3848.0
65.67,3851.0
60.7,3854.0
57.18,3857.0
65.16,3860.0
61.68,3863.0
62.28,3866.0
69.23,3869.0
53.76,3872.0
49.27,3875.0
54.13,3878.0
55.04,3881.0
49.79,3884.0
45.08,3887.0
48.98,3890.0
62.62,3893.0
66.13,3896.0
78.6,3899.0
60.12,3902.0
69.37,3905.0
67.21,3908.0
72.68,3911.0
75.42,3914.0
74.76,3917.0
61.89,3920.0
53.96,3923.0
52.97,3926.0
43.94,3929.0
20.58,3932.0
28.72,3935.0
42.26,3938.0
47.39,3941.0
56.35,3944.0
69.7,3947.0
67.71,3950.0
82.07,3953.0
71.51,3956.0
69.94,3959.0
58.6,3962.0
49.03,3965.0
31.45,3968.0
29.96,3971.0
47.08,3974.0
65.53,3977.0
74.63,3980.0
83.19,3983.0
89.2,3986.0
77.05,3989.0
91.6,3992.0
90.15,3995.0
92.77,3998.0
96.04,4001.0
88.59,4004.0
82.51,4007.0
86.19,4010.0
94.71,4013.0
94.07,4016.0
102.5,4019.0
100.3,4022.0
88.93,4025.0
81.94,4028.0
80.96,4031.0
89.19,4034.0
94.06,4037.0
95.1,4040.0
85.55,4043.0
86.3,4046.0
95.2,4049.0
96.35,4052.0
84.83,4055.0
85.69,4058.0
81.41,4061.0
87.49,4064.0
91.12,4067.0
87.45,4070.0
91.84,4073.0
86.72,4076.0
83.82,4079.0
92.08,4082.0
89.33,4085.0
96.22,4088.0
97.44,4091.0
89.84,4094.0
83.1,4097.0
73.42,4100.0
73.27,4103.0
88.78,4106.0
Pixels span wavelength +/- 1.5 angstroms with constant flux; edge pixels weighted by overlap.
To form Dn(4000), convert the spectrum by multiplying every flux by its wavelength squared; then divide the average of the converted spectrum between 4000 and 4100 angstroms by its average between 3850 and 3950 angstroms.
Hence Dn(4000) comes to 1.7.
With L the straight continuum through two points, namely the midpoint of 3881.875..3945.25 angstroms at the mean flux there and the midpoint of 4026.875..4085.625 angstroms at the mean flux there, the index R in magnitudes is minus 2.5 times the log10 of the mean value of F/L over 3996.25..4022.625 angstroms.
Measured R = -0.192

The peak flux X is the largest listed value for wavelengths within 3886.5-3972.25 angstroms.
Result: 82.07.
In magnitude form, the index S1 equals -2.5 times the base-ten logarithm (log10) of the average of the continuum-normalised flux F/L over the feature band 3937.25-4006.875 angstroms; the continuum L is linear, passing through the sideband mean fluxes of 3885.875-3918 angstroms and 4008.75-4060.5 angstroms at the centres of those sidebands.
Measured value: 0.152 mag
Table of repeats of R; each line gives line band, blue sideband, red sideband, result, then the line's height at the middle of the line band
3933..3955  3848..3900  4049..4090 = 0.25 mag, 69.8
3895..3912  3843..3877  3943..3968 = -0.12 mag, 61.7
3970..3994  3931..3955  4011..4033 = 0.03 mag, 72.1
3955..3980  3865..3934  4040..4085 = 0.30 mag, 70.9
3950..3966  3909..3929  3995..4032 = 0.12 mag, 74.9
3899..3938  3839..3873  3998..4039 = 0.24 mag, 71.8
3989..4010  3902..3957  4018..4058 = -0.13 mag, 79.2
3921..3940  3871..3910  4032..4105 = 0.50 mag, 65.3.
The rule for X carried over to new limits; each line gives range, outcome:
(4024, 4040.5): 95.1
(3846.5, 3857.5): 65.67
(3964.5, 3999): 92.77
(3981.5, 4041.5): 102.5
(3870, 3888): 55.04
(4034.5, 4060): 96.35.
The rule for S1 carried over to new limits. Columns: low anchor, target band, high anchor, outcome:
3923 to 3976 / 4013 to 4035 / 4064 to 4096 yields -0.238 mag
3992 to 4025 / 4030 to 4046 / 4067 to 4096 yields 0.033 mag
